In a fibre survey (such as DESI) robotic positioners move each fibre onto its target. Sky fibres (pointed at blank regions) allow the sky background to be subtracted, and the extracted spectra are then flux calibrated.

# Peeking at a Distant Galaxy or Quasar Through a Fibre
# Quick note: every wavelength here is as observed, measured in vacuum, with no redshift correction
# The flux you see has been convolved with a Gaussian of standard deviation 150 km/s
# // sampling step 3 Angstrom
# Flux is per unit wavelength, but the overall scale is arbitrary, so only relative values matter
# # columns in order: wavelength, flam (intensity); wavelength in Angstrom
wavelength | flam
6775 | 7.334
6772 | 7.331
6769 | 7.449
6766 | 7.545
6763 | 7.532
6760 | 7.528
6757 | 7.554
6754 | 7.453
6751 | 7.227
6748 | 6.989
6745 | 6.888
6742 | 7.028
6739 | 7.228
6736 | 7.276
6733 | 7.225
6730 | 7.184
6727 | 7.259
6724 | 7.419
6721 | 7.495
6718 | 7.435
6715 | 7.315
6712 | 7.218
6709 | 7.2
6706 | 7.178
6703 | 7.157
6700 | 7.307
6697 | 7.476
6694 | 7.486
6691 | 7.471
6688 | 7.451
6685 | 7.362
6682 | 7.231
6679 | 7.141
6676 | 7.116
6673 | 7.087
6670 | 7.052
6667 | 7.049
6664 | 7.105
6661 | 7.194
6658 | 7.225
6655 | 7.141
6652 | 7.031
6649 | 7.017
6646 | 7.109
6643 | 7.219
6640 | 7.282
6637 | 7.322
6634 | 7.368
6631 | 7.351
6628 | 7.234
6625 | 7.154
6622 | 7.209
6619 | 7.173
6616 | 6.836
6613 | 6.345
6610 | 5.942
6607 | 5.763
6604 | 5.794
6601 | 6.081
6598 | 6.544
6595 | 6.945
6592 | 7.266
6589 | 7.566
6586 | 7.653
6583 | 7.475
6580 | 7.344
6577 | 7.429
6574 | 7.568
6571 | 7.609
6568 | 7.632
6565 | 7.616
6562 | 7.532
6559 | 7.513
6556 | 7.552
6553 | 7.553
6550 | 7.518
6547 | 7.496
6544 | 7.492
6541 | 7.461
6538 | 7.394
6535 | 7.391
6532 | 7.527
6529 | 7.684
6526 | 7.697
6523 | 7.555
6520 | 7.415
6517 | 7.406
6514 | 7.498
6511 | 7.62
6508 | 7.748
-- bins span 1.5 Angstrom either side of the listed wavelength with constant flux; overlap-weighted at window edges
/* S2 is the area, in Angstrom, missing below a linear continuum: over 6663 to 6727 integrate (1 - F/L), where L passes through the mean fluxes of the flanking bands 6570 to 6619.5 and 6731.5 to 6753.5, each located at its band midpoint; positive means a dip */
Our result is -1.96 Angstrom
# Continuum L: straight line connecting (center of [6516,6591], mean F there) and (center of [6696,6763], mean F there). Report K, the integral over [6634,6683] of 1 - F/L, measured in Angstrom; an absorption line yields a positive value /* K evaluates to 1.50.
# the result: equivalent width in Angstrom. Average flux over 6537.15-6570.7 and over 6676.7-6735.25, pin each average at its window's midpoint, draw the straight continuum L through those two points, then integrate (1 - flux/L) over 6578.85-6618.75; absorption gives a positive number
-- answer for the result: 3.9 Angstrom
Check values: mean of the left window 7.53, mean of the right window 7.31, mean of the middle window 6.74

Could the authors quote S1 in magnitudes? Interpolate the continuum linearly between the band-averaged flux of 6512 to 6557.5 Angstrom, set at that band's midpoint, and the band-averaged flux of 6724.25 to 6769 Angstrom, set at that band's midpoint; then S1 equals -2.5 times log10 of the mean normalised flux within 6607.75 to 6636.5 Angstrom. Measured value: 0.073 mag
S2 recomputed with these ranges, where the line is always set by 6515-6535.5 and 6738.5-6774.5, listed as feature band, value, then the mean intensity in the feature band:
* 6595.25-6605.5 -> 1.7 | 6.24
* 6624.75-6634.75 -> 0.2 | 7.29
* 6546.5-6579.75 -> -0.2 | 7.54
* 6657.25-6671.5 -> 0.5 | 7.12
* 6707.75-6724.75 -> 0.0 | 7.35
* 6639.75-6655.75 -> 0.6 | 7.12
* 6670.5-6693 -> 0.4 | 7.26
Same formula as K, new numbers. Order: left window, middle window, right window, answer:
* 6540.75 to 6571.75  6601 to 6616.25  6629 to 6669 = 2.6 Angstrom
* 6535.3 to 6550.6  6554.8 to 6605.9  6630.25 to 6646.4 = 1.1 Angstrom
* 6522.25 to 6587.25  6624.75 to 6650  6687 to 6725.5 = 0.7 Angstrom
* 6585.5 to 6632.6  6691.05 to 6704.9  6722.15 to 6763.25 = -0.5 Angstrom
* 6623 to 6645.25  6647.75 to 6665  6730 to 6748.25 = 0.3 Angstrom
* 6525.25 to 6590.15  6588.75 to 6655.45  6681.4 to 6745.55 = 4.9 Angstrom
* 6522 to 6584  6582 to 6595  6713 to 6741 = 0.1 Angstrom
